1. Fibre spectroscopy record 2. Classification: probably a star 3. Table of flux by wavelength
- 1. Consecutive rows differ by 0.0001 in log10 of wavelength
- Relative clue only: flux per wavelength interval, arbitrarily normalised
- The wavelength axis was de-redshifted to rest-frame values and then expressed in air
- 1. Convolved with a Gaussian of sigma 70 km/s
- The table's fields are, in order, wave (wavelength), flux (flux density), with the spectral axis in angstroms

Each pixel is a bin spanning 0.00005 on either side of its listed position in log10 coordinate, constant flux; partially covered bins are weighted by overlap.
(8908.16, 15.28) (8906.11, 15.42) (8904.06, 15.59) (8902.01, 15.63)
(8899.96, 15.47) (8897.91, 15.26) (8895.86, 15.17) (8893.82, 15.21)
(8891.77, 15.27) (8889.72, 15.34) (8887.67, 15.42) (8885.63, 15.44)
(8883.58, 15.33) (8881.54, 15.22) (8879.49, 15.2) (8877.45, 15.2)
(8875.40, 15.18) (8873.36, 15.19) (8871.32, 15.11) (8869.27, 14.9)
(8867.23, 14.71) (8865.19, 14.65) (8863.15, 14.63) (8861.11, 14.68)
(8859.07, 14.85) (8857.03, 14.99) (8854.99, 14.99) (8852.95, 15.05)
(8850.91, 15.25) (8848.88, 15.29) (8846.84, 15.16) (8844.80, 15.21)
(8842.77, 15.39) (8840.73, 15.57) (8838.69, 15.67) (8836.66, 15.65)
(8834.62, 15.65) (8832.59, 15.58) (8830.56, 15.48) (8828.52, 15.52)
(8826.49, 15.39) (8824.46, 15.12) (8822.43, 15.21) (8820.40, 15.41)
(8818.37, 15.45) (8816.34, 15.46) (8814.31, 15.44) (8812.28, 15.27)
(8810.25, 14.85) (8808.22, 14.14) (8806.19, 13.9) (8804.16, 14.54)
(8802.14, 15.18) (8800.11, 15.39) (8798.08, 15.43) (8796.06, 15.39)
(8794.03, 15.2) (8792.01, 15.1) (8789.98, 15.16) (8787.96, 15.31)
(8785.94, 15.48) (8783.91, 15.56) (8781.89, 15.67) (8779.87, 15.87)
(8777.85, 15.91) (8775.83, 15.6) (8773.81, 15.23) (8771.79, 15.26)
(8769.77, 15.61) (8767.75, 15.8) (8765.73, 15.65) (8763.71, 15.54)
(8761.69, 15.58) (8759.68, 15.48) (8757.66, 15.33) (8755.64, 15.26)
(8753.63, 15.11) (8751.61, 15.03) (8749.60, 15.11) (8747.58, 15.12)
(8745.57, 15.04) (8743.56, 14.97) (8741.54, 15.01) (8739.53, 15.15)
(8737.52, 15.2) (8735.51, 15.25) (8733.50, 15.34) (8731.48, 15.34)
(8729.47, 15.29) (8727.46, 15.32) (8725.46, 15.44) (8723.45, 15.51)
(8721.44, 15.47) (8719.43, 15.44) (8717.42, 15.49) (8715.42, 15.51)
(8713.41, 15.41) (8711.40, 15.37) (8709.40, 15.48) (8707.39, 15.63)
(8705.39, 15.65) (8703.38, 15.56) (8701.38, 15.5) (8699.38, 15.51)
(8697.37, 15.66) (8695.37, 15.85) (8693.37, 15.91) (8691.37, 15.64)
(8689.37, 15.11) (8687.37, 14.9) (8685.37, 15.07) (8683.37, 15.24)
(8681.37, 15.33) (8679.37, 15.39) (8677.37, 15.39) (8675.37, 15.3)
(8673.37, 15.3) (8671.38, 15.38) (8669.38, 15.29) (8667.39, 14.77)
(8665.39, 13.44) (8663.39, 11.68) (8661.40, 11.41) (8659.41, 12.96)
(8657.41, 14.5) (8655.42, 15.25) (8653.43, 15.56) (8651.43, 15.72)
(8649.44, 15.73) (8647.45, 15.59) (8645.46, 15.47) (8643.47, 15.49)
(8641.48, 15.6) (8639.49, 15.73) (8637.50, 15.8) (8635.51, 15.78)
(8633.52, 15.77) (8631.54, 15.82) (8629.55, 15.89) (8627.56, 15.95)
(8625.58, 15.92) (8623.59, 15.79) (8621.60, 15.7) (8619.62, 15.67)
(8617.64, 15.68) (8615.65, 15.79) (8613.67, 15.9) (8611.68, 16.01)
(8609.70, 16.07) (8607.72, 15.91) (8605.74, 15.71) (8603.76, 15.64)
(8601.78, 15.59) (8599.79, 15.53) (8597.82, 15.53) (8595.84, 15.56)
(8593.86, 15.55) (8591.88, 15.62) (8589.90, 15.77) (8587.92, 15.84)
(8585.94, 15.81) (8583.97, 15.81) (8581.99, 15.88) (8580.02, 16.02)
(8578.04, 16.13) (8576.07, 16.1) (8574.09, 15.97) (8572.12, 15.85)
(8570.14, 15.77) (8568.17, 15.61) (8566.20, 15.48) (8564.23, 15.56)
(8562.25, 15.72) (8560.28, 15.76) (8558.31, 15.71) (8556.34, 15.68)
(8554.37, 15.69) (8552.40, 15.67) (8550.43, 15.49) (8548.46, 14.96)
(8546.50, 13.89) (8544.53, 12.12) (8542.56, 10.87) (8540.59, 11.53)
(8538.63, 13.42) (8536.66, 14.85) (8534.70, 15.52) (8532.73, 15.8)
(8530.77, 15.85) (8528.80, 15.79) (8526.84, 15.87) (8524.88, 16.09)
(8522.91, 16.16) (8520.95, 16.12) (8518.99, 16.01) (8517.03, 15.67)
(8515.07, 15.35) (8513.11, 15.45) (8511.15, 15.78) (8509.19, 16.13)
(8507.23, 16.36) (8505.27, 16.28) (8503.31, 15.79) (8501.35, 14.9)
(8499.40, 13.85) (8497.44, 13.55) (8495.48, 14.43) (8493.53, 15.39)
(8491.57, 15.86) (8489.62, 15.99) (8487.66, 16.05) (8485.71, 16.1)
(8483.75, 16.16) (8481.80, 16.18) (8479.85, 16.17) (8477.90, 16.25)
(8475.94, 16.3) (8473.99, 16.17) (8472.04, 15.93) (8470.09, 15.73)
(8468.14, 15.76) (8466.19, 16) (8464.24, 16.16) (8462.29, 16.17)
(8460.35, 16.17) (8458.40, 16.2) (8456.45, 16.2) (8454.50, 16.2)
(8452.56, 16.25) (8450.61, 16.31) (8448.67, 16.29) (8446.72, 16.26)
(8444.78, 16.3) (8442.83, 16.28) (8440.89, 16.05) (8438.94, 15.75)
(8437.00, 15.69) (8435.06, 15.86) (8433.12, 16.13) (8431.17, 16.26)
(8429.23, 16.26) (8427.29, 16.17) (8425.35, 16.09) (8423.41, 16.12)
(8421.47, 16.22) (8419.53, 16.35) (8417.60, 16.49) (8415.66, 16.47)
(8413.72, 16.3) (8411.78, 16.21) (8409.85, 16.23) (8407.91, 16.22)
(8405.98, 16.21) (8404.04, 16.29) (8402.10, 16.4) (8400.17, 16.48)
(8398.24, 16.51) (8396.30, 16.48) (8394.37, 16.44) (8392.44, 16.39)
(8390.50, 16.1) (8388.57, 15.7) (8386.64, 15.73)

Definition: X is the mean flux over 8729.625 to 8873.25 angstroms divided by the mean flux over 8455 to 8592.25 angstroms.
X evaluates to 1.0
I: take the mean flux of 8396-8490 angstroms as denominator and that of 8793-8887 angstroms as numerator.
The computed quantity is 0.94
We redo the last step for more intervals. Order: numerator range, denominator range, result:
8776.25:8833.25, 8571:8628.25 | 0.97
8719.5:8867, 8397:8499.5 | 0.95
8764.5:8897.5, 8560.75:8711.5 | 0.99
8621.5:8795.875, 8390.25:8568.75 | 0.97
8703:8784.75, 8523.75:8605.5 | 1.01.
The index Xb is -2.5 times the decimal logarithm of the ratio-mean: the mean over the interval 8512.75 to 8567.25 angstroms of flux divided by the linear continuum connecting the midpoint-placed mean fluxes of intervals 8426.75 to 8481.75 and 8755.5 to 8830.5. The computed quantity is 0.06 mag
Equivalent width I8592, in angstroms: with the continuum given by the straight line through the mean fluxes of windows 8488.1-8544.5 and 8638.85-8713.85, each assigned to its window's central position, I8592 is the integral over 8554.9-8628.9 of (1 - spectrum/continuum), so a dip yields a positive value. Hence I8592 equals -3.25 angstroms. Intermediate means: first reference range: 15.1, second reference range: 15.1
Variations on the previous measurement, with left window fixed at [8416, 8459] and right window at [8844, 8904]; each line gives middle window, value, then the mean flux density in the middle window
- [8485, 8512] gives 0.97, 15.5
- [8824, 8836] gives -0.18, 15.5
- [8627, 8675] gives 2.09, 15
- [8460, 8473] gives 0.10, 16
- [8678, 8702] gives 0.24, 15.4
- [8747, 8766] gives 0.13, 15.3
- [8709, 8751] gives 0.52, 15.3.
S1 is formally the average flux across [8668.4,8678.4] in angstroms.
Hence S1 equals 15.3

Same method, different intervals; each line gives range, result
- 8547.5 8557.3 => 15.5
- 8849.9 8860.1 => 15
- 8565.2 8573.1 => 15.7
